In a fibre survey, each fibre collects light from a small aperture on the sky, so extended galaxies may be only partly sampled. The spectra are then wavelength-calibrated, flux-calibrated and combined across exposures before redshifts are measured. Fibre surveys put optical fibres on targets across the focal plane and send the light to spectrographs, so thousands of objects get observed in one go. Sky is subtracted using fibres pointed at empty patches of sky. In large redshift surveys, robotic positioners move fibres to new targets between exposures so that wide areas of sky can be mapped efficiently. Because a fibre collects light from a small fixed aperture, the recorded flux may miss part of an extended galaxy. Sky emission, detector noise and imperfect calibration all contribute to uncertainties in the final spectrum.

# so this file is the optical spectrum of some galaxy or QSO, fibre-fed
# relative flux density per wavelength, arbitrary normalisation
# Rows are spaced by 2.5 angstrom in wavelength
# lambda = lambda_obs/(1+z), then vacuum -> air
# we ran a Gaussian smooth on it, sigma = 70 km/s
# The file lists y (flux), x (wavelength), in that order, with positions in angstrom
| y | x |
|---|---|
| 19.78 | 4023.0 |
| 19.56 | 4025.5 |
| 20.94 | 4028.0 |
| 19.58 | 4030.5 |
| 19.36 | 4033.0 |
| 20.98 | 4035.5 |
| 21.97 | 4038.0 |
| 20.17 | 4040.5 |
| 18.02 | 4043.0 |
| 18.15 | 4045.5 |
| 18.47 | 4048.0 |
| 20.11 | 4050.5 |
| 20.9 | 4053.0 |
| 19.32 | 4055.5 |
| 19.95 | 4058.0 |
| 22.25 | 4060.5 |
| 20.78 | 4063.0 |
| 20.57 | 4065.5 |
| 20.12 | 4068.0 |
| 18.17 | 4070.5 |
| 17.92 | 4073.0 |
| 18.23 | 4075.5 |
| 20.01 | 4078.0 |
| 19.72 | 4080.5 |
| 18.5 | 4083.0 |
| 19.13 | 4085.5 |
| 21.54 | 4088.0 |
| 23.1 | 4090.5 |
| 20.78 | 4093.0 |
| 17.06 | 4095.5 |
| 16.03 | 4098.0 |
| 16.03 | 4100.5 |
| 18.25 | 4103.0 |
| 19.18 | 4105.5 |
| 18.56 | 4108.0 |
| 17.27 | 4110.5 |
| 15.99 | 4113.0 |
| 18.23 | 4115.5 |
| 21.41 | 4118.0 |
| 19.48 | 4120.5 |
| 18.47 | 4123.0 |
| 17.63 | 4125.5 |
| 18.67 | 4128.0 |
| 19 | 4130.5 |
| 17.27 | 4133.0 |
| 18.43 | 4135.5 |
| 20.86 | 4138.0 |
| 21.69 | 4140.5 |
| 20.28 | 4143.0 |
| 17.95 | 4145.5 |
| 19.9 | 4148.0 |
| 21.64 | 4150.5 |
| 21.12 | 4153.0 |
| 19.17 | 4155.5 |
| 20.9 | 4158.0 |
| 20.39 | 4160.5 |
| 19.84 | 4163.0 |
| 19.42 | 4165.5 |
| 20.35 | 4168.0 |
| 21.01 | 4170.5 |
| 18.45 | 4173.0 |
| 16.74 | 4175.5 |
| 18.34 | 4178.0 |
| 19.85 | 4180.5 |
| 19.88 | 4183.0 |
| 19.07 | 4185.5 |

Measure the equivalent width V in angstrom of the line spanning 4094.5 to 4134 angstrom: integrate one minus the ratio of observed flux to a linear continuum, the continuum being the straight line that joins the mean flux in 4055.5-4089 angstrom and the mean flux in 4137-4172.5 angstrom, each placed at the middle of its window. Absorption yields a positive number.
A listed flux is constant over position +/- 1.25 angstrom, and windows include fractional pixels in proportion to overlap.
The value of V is 3.9 angstrom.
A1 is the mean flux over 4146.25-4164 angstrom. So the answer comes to 20.4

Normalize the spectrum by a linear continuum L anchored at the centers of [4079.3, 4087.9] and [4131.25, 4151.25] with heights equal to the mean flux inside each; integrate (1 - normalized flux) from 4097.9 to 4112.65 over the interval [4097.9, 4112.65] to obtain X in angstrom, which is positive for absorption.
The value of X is 1.5 angstrom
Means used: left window 19.4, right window 19.7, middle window 17.6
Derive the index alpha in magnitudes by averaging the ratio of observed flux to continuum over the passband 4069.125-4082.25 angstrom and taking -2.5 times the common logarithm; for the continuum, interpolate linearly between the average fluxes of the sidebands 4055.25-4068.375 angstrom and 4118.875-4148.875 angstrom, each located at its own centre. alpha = 0.08 mag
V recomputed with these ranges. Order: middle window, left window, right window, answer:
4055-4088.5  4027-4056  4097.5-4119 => -1.3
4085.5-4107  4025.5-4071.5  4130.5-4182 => 0.9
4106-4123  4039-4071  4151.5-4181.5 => 1.0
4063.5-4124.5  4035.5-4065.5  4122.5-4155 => 2.6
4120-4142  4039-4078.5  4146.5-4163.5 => 1.3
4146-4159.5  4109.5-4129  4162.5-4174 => -0.7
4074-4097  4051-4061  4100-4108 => -0.9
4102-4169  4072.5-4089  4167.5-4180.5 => -0.7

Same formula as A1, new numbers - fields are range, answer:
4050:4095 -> 20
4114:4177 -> 19.5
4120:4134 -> 18.4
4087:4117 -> 18.5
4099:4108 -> 17.9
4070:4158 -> 19.1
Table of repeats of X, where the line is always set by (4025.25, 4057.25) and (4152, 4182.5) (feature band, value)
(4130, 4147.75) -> 0.2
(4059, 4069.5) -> -0.6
